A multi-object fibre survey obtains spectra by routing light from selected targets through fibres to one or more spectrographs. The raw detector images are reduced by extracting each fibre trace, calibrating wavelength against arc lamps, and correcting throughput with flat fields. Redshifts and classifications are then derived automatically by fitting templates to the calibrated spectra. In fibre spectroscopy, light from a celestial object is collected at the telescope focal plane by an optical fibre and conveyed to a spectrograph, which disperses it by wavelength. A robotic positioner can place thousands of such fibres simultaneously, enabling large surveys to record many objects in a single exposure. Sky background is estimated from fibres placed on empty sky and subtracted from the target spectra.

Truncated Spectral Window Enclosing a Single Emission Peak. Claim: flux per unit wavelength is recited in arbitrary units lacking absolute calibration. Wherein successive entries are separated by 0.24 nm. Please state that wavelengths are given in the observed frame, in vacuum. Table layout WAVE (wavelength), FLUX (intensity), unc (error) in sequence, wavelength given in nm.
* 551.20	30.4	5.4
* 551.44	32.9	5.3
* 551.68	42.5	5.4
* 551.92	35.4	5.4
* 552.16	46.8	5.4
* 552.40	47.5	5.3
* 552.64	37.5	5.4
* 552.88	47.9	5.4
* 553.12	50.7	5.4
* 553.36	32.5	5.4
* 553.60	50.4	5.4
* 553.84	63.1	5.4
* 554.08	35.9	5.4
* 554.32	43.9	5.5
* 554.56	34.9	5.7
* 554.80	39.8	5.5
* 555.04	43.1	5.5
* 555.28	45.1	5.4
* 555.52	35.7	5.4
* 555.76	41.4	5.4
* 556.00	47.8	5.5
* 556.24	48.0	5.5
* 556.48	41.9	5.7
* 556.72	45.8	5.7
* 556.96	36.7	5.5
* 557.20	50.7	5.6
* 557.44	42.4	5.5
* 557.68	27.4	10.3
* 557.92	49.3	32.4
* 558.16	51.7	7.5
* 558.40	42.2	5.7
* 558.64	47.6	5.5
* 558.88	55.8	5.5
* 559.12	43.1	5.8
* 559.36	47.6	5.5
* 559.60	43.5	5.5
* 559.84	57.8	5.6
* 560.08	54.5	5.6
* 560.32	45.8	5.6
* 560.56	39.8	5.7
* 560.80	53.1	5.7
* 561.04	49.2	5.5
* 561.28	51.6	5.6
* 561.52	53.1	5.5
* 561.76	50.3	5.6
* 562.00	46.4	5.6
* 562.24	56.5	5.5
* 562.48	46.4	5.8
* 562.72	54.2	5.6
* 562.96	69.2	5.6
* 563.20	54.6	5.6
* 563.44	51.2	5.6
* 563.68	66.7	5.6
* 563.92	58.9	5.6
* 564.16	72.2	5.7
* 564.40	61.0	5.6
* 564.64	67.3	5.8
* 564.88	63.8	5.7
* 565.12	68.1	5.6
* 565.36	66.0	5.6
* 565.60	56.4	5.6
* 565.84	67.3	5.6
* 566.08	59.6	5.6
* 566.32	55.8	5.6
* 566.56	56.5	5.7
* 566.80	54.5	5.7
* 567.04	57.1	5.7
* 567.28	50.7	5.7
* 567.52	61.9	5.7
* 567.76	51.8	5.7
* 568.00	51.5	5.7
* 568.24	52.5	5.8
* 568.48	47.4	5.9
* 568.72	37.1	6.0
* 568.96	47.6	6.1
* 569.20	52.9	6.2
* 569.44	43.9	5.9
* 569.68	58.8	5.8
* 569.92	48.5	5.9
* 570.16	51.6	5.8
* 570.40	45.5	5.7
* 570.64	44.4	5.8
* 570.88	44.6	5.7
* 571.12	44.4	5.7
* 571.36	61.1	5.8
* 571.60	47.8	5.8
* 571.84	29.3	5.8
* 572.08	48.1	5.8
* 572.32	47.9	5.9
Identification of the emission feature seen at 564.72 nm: C III]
